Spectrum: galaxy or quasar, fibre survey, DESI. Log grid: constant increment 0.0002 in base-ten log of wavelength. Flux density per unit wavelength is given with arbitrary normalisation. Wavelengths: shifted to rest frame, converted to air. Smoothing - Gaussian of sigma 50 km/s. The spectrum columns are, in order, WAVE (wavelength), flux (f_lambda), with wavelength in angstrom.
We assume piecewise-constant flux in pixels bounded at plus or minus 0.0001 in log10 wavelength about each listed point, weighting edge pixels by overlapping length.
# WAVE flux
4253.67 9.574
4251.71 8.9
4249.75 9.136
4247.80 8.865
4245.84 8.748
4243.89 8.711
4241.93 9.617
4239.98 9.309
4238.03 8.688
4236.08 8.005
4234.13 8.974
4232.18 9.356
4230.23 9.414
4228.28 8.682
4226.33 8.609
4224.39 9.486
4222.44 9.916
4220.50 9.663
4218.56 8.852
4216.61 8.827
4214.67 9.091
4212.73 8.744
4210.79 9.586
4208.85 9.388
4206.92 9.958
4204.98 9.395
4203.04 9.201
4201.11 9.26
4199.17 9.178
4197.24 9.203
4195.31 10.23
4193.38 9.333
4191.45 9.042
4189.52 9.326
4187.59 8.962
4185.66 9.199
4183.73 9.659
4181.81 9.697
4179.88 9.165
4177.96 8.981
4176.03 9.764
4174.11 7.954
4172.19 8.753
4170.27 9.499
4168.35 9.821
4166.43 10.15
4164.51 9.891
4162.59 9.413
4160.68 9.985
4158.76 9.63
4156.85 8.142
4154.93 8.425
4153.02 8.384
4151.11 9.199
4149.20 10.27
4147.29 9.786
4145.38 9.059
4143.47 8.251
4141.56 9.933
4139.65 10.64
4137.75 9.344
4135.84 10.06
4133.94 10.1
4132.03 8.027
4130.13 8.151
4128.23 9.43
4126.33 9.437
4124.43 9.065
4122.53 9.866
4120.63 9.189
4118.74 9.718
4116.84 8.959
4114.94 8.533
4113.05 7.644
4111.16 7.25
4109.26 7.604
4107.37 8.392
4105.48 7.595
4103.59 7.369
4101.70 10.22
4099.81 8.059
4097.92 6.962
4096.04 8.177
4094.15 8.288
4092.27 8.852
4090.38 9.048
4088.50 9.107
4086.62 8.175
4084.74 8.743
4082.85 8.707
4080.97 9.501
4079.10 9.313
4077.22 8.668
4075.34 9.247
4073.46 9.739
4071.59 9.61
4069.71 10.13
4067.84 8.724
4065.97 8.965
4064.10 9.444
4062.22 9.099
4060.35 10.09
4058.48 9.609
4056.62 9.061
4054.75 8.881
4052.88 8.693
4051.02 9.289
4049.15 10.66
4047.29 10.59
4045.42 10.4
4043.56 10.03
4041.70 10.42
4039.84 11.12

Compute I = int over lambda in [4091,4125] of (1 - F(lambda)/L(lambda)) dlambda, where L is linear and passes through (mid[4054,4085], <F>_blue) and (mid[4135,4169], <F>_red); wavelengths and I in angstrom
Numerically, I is 3.4 angstrom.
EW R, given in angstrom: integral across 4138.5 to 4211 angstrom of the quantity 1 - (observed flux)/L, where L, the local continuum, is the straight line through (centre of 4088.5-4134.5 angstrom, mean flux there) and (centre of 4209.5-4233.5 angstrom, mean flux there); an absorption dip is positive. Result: -3.5 angstrom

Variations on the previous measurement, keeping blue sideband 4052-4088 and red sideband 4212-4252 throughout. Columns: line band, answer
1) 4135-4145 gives -0.5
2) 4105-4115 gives 1.5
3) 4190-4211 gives -0.8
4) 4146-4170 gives -0.9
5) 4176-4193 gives -0.4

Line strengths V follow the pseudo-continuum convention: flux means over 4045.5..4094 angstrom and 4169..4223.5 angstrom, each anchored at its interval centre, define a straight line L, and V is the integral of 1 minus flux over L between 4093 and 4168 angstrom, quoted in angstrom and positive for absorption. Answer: 2.70 angstrom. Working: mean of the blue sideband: 9.28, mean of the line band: 8.95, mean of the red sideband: 9.28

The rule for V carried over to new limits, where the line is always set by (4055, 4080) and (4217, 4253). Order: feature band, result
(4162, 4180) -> -0.35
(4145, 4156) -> 0.02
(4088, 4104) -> 1.42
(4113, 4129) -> 0.14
